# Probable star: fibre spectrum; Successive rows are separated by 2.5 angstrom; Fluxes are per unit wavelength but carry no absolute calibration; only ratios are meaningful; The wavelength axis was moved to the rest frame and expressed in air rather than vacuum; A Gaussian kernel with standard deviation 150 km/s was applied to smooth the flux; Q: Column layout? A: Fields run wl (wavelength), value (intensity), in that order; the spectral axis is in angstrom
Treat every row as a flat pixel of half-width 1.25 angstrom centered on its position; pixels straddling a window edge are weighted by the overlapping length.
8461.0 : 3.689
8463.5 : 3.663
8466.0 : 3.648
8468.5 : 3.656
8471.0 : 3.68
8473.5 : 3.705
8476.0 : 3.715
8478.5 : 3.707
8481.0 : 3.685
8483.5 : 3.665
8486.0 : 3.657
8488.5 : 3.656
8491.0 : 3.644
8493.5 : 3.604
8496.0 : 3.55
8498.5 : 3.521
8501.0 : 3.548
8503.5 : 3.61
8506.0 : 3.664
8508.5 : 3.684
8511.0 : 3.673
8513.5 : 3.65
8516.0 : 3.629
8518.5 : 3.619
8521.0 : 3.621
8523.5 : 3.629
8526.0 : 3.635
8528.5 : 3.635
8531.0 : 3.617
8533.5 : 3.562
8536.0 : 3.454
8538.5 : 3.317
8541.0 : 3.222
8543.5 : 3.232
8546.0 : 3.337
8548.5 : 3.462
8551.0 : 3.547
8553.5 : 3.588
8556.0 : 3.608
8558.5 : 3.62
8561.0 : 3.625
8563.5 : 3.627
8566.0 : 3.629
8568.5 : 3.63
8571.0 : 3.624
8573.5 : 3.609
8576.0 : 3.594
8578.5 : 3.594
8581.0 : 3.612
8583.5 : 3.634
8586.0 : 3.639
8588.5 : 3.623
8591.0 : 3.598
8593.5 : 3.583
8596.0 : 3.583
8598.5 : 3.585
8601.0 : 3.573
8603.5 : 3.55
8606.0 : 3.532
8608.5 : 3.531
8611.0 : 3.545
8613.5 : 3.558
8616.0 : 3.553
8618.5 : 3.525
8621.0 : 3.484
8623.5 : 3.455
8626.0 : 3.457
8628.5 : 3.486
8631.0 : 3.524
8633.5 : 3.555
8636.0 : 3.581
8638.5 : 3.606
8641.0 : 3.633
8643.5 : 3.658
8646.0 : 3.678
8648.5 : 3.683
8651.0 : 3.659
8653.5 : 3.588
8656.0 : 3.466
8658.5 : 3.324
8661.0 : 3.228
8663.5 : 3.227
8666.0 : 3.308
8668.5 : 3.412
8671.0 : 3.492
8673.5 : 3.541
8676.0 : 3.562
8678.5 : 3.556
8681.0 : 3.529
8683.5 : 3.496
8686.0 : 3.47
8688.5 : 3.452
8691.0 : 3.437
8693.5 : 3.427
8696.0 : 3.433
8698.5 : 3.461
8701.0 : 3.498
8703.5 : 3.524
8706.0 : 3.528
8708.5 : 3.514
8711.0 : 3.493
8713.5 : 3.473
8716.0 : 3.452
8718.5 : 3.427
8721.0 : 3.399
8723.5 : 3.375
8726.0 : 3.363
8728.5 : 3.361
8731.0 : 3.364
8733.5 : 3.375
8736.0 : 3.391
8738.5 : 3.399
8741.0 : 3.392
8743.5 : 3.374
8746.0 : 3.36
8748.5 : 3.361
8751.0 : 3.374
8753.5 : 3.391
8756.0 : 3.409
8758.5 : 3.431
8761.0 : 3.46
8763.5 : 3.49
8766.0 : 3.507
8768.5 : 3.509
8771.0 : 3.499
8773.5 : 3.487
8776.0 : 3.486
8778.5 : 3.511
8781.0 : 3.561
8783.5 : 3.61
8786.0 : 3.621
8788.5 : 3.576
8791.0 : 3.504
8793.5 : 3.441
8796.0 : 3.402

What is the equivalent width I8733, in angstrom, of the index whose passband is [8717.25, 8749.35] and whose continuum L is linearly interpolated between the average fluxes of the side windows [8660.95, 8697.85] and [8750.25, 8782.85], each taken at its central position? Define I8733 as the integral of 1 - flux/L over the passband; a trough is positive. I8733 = 0.8 angstrom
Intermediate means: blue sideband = 3.45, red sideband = 3.47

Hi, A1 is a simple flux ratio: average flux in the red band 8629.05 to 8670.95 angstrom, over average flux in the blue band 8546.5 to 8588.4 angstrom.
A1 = 1.0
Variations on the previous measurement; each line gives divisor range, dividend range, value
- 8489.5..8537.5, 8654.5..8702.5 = 0.95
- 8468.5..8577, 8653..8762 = 0.96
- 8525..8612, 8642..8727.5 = 0.98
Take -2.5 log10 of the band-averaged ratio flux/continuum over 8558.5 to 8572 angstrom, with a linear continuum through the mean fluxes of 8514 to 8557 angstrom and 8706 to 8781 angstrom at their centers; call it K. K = -0.038 mag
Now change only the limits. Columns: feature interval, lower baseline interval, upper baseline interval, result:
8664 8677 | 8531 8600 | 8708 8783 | 0.01 mag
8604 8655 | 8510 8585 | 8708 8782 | -0.02 mag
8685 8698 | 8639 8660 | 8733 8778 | 0.02 mag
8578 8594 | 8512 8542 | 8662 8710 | -0.03 mag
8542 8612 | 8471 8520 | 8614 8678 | 0.00 mag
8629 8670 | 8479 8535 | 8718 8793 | 0.00 mag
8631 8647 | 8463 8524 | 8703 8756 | -0.03 mag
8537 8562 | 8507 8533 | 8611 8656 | 0.05 mag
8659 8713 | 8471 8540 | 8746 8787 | 0.02 mag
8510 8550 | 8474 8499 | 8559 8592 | 0.03 mag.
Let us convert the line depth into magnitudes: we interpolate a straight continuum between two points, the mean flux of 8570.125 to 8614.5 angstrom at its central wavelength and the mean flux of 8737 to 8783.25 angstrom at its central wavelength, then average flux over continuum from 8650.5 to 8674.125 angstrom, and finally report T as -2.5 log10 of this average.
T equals 0.04 mag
